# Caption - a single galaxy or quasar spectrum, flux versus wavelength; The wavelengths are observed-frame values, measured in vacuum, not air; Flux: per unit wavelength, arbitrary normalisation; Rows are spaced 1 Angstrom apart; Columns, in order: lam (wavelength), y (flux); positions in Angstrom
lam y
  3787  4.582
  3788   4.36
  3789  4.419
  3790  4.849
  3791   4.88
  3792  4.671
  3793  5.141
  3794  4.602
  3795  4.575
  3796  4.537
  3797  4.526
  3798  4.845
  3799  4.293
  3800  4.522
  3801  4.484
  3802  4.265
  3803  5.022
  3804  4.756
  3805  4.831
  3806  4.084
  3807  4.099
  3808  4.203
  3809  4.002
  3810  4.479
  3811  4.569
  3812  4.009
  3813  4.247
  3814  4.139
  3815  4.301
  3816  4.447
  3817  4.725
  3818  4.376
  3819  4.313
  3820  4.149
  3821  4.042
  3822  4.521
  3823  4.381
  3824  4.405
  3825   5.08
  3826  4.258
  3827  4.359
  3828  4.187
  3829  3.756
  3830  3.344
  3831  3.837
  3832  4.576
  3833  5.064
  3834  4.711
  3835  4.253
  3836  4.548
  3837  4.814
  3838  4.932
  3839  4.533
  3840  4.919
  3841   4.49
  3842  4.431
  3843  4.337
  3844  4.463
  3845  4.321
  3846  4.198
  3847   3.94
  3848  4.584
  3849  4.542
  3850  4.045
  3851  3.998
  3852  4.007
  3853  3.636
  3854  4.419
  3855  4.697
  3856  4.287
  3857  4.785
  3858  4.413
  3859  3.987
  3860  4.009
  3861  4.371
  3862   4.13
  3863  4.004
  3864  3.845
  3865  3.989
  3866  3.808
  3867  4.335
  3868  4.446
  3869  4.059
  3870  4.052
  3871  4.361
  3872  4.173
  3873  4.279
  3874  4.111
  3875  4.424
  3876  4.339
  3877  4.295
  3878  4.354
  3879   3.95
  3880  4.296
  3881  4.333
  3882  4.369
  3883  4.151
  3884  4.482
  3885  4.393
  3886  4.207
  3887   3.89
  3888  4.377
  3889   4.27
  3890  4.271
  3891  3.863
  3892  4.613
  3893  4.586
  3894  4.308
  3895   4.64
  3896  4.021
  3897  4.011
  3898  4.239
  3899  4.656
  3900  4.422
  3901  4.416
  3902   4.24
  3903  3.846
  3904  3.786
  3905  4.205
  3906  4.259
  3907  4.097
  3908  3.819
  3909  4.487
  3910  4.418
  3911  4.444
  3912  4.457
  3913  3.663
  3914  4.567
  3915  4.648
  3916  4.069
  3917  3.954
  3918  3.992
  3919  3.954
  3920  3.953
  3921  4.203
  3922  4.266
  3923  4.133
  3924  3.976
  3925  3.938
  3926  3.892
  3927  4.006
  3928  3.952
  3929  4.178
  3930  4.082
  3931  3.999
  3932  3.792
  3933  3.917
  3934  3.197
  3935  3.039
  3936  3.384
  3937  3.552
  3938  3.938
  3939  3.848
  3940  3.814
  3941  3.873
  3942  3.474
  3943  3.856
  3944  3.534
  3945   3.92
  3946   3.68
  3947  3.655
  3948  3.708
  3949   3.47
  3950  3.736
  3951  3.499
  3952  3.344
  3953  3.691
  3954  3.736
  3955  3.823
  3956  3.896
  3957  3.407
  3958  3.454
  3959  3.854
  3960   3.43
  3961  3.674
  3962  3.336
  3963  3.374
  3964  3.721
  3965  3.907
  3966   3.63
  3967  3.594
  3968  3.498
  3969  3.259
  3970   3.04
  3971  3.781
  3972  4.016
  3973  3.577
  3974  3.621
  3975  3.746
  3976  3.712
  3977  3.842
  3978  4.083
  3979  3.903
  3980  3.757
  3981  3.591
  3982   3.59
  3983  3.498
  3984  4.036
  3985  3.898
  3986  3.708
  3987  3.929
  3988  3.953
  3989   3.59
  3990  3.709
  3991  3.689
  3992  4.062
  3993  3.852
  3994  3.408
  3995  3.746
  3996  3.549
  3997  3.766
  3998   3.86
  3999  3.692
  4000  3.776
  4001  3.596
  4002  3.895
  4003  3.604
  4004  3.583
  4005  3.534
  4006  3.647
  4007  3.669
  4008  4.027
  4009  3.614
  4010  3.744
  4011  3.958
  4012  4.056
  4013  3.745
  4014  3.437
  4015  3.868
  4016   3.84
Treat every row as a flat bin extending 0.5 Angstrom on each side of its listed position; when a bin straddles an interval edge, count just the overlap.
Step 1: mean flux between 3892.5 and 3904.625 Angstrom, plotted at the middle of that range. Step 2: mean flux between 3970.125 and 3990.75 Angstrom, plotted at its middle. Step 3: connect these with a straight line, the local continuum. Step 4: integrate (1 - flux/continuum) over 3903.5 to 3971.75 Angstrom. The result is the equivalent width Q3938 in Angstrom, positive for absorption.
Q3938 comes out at 3.5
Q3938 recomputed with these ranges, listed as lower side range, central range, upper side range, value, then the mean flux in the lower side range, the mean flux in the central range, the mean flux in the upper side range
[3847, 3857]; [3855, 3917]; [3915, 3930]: -1.2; 4.26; 4.24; 4.06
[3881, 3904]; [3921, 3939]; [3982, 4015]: 1.1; 4.28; 3.85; 3.74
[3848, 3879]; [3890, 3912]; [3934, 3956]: -1.7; 4.21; 4.26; 3.64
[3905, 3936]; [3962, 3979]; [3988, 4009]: 0.8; 4.04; 3.65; 3.72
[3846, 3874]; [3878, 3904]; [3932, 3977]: -1.7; 4.19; 4.27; 3.62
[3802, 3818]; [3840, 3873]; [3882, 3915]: 0.7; 4.39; 4.24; 4.26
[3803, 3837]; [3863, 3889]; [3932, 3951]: -1.2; 4.35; 4.21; 3.64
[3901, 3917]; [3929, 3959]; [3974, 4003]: 2.5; 4.2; 3.68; 3.76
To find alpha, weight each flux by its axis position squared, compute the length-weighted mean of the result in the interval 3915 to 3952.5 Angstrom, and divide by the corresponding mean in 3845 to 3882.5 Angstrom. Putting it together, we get 0.94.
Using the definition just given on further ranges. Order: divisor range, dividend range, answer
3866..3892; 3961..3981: 0.90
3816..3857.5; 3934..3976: 0.88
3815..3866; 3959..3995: 0.92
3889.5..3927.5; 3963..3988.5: 0.92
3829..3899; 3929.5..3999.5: 0.90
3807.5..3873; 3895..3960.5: 0.95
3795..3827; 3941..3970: 0.88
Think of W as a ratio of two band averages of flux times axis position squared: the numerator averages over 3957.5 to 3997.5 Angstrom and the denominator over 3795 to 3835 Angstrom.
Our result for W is 0.91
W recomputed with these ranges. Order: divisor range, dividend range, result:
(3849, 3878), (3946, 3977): 0.90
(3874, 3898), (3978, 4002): 0.93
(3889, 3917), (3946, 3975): 0.87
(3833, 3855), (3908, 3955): 0.92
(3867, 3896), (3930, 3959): 0.88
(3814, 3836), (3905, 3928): 1.00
